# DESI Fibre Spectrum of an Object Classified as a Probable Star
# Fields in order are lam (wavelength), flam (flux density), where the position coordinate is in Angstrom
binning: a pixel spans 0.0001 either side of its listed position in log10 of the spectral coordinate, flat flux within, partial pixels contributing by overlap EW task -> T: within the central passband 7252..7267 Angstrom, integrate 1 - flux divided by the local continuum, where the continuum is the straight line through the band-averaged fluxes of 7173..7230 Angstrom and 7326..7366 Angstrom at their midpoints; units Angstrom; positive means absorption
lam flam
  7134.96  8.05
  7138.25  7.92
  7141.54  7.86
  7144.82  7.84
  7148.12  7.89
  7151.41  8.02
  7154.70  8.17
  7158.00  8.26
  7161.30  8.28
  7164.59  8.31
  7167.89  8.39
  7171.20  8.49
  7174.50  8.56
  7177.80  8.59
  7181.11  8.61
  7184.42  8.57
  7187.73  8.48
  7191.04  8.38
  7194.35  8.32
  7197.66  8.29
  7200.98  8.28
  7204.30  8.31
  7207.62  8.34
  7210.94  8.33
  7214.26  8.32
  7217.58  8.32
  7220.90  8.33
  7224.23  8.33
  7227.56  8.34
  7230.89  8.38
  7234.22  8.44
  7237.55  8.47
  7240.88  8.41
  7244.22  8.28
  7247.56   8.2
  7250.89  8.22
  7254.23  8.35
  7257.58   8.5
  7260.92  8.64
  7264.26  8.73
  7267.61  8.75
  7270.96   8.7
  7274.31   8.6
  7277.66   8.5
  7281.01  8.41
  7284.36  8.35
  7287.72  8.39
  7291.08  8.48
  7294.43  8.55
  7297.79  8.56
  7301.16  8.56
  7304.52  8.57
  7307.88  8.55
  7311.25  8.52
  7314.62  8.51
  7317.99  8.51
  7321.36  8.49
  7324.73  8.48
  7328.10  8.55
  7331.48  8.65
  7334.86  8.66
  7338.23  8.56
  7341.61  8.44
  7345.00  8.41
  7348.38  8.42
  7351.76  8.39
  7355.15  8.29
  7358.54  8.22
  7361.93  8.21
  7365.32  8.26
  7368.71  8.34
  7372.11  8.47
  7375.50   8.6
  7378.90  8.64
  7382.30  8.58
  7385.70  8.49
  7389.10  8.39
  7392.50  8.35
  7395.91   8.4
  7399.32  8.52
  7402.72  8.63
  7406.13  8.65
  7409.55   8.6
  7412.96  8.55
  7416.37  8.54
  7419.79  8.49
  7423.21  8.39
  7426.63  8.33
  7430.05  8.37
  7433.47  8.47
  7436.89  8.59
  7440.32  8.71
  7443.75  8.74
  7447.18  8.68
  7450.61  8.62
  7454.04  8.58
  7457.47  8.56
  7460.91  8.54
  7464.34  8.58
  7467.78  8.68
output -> -0.3 Angstrom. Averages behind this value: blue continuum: 8.39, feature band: 8.55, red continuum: 8.43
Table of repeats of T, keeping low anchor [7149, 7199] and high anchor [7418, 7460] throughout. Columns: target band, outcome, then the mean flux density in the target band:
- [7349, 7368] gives 0.5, 8.29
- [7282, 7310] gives -0.2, 8.5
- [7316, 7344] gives -0.2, 8.54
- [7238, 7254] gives 0.2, 8.3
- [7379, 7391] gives 0.0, 8.51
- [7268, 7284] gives -0.2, 8.55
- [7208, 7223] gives 0.1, 8.33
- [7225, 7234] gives 0.0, 8.37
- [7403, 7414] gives -0.1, 8.6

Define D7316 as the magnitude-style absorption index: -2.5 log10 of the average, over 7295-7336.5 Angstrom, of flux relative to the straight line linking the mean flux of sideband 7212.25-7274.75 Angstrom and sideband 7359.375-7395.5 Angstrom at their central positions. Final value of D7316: -0.02 mag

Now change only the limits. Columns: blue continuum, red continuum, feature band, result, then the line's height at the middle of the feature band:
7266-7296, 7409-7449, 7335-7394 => 0.01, 8.53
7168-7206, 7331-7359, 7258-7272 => -0.03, 8.44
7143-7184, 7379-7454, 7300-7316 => -0.01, 8.43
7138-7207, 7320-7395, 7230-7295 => -0.01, 8.37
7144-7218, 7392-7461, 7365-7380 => 0.00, 8.49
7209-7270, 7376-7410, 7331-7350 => 0.00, 8.49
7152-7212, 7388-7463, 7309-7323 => -0.01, 8.46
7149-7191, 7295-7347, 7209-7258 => 0.01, 8.45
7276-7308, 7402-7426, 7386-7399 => 0.02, 8.53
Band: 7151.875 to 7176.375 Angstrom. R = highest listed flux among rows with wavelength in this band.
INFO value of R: 8.56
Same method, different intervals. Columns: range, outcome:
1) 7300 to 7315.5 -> 8.57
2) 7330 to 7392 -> 8.66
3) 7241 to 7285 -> 8.75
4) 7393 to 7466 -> 8.74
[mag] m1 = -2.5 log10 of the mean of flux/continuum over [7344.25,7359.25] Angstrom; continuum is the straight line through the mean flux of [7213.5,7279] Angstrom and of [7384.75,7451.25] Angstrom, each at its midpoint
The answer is 0.02 mag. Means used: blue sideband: 8.44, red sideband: 8.52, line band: 8.35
